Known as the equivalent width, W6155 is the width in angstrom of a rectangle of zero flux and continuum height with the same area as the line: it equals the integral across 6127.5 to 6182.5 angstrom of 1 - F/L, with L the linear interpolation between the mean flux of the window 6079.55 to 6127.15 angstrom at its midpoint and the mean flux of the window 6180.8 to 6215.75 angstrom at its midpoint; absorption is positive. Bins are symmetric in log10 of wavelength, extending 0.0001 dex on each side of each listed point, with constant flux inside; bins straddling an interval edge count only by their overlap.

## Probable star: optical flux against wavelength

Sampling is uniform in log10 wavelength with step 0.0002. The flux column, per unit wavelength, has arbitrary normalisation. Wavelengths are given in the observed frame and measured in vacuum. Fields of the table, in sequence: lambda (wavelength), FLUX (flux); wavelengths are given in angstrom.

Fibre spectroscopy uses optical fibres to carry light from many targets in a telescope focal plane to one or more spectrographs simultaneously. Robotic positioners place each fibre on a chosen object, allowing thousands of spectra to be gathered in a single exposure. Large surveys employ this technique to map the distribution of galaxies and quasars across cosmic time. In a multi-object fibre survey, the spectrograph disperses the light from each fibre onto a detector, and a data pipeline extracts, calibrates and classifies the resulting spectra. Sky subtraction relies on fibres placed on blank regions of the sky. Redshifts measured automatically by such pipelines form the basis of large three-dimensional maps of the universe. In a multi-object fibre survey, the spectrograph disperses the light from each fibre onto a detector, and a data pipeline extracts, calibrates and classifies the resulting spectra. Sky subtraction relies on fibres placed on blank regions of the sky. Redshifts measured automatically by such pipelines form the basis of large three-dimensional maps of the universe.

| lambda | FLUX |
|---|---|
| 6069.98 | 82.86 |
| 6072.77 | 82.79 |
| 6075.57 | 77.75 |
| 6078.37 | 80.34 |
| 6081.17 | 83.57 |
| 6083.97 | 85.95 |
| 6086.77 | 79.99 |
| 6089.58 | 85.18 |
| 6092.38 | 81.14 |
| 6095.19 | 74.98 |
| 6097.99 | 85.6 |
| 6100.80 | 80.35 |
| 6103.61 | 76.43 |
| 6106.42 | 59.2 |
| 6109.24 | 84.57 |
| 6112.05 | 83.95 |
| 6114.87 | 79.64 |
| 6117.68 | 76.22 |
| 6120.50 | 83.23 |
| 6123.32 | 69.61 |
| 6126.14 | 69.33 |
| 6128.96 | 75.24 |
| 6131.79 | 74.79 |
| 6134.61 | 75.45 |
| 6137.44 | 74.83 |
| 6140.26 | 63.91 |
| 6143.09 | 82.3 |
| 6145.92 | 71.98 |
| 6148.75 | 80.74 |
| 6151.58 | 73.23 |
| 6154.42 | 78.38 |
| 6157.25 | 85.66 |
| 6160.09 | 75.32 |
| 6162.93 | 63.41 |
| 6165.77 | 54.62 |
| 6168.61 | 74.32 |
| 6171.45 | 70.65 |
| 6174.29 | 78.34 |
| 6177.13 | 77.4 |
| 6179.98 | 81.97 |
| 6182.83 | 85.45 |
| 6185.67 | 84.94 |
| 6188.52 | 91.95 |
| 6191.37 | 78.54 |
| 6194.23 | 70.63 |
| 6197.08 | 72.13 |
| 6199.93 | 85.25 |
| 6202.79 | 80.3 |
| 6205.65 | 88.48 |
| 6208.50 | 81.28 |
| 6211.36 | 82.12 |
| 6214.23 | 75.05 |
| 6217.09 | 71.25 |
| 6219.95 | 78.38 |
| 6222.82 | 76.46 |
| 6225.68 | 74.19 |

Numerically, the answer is 3.9 angstrom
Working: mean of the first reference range 78.8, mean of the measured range 74.6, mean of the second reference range 81.3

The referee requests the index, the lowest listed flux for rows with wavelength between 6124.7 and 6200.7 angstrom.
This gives 54.62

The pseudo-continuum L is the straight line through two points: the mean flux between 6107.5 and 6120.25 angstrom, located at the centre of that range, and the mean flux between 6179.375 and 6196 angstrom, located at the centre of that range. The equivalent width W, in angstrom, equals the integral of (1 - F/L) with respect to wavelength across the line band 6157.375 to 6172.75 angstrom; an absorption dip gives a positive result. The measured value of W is 2.35 angstrom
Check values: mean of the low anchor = 80.7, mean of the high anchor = 82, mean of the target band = 69.1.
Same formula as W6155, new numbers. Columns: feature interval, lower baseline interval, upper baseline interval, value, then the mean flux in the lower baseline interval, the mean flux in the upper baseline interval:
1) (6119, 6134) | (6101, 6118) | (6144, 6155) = 0.4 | 77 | 76.2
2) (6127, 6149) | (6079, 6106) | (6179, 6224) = 1.6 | 80.6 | 80.3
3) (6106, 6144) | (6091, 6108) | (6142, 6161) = 0.9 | 76.3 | 78.2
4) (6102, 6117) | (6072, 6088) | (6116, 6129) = 0.0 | 81.7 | 74.8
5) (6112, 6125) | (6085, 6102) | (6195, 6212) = 0.6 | 81.3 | 81.2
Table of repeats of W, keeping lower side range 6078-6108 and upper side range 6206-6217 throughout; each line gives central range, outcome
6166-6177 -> 0.9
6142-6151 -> 0.2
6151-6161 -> 0.1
